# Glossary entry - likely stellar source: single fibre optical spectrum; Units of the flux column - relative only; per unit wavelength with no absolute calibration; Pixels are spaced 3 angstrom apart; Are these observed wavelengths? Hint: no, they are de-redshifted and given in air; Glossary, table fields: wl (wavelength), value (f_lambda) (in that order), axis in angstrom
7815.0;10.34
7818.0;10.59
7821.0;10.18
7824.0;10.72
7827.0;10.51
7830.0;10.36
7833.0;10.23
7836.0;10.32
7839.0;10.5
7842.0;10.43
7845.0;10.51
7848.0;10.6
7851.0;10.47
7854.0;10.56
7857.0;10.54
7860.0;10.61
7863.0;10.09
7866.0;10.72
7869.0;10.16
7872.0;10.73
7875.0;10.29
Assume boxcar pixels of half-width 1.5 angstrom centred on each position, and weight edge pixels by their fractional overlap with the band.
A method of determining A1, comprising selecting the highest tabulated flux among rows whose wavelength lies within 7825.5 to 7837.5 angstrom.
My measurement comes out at 10.51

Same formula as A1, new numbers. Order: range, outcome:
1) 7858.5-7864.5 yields 10.61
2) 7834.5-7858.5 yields 10.6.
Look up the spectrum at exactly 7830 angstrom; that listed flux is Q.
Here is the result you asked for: 10.36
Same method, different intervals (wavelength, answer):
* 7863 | 10.09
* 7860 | 10.61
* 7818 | 10.59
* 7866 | 10.72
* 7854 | 10.56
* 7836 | 10.32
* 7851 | 10.47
